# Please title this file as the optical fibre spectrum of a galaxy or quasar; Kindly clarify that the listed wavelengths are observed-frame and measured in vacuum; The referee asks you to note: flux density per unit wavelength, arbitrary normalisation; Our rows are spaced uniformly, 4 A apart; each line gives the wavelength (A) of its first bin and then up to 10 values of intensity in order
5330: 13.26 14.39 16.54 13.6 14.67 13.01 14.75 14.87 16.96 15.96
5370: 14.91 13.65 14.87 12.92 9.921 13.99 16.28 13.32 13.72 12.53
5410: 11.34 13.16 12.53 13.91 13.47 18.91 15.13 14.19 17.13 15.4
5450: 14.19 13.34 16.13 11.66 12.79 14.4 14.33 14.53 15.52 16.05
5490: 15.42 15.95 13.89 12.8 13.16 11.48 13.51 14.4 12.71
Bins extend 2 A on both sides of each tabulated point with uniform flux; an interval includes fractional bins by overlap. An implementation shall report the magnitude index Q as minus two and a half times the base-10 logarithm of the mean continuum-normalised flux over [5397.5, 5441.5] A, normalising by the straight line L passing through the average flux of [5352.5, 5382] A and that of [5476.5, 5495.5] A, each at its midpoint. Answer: 0.09 mag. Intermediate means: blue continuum 15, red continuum 15.5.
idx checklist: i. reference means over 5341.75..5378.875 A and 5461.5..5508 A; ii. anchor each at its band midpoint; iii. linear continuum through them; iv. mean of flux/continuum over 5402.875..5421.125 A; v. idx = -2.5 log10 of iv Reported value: 0.161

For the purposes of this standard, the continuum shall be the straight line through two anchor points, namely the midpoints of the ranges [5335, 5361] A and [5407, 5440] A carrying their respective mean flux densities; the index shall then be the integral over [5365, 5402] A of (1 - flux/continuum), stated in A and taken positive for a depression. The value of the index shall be 1.2 A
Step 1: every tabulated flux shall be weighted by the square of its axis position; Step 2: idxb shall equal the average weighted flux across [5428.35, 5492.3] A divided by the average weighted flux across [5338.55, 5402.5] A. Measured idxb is 1.08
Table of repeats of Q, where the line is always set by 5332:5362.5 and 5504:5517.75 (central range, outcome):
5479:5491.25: -0.18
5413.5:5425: 0.06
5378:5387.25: 0.17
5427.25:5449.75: -0.16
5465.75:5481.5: -0.07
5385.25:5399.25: 0.04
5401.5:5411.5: 0.14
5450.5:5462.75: -0.04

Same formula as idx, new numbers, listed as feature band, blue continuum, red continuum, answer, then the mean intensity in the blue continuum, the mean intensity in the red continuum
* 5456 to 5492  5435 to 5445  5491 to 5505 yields 0.02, 15.6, 14.2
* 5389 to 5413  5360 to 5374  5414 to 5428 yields 0.05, 15.6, 13.3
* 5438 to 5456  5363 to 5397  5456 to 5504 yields -0.04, 14.1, 14.5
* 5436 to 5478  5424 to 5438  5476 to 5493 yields 0.08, 15.6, 15.4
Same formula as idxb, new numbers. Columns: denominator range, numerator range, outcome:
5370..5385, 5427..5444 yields 1.21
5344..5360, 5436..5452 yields 1.10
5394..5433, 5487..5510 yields 1.05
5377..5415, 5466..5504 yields 1.15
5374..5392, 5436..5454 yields 1.18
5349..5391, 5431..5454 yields 1.10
